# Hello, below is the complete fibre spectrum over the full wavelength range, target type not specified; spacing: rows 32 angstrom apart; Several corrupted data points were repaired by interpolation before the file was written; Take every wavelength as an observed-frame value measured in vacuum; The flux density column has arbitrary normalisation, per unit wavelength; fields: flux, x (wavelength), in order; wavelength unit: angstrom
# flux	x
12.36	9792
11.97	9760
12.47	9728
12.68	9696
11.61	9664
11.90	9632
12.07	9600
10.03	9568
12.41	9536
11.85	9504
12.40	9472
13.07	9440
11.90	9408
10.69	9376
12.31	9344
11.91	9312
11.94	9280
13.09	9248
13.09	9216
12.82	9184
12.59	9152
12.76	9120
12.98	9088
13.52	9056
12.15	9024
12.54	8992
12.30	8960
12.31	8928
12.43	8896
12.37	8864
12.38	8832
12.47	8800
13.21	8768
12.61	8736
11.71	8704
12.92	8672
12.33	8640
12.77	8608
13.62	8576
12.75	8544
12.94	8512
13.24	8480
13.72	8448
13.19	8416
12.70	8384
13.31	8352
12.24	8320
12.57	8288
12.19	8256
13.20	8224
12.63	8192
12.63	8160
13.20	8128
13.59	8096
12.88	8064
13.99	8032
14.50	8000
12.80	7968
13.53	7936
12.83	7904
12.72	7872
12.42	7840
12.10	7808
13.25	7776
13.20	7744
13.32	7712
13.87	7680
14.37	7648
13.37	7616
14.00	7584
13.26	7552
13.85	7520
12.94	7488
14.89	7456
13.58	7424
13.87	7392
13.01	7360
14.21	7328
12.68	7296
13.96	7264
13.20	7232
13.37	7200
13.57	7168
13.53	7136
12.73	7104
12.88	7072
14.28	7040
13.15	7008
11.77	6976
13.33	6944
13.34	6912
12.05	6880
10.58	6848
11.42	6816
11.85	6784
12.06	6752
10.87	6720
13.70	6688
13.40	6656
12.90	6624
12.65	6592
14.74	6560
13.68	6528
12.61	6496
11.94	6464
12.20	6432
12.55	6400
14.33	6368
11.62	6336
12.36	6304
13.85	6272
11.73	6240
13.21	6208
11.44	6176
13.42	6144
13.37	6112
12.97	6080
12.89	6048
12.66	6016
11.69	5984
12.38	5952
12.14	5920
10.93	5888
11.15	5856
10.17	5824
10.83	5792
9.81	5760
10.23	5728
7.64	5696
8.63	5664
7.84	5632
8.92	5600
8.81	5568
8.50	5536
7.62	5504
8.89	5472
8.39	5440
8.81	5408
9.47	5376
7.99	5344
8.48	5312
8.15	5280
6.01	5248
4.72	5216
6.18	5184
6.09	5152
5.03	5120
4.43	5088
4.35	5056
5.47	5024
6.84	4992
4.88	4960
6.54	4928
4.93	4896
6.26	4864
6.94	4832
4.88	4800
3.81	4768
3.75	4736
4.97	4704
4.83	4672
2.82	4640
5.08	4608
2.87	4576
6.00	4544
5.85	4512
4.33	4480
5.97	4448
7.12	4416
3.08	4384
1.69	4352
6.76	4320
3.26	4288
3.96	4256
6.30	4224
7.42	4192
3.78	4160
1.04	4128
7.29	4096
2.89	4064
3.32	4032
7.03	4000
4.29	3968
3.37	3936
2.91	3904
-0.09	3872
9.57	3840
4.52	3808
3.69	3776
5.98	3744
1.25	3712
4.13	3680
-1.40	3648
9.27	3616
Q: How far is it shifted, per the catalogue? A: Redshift 0.32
